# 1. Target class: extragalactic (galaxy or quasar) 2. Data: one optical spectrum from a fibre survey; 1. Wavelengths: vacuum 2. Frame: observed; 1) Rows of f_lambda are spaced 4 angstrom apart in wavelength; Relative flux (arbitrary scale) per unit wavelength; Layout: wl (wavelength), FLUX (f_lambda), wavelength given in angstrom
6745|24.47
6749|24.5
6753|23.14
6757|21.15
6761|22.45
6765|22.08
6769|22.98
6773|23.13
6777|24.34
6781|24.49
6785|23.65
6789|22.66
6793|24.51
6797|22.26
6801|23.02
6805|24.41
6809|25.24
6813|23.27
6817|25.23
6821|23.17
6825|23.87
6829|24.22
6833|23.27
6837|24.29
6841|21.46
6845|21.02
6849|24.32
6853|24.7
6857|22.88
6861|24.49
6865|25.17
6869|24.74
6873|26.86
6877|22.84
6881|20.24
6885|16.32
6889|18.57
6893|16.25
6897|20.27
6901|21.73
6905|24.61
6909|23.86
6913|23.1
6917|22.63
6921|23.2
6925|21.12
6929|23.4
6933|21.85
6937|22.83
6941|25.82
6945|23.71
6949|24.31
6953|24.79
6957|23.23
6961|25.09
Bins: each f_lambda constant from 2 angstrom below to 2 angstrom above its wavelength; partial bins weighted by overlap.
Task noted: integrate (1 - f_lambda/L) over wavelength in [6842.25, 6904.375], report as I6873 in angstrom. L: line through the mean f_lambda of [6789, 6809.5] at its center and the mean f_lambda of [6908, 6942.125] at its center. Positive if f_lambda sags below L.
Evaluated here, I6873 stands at 3.21 angstrom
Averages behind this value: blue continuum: 23.7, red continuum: 23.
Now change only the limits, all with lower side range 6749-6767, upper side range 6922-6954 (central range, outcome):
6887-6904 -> 2.70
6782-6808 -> -1.00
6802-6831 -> -1.77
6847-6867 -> -1.15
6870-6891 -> 1.79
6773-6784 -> -0.75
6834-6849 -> 0.20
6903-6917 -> -0.24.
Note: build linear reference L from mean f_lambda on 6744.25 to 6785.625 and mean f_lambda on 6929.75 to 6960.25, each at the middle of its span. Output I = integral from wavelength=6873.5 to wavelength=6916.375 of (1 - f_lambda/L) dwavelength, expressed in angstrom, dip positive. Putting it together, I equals 4.75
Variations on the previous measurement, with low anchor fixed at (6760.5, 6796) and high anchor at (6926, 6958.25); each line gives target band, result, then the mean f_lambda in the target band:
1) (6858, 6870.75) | -0.6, 24.7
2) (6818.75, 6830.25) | -0.1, 23.8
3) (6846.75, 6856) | -0.3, 24.2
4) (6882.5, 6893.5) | 2.9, 17.3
